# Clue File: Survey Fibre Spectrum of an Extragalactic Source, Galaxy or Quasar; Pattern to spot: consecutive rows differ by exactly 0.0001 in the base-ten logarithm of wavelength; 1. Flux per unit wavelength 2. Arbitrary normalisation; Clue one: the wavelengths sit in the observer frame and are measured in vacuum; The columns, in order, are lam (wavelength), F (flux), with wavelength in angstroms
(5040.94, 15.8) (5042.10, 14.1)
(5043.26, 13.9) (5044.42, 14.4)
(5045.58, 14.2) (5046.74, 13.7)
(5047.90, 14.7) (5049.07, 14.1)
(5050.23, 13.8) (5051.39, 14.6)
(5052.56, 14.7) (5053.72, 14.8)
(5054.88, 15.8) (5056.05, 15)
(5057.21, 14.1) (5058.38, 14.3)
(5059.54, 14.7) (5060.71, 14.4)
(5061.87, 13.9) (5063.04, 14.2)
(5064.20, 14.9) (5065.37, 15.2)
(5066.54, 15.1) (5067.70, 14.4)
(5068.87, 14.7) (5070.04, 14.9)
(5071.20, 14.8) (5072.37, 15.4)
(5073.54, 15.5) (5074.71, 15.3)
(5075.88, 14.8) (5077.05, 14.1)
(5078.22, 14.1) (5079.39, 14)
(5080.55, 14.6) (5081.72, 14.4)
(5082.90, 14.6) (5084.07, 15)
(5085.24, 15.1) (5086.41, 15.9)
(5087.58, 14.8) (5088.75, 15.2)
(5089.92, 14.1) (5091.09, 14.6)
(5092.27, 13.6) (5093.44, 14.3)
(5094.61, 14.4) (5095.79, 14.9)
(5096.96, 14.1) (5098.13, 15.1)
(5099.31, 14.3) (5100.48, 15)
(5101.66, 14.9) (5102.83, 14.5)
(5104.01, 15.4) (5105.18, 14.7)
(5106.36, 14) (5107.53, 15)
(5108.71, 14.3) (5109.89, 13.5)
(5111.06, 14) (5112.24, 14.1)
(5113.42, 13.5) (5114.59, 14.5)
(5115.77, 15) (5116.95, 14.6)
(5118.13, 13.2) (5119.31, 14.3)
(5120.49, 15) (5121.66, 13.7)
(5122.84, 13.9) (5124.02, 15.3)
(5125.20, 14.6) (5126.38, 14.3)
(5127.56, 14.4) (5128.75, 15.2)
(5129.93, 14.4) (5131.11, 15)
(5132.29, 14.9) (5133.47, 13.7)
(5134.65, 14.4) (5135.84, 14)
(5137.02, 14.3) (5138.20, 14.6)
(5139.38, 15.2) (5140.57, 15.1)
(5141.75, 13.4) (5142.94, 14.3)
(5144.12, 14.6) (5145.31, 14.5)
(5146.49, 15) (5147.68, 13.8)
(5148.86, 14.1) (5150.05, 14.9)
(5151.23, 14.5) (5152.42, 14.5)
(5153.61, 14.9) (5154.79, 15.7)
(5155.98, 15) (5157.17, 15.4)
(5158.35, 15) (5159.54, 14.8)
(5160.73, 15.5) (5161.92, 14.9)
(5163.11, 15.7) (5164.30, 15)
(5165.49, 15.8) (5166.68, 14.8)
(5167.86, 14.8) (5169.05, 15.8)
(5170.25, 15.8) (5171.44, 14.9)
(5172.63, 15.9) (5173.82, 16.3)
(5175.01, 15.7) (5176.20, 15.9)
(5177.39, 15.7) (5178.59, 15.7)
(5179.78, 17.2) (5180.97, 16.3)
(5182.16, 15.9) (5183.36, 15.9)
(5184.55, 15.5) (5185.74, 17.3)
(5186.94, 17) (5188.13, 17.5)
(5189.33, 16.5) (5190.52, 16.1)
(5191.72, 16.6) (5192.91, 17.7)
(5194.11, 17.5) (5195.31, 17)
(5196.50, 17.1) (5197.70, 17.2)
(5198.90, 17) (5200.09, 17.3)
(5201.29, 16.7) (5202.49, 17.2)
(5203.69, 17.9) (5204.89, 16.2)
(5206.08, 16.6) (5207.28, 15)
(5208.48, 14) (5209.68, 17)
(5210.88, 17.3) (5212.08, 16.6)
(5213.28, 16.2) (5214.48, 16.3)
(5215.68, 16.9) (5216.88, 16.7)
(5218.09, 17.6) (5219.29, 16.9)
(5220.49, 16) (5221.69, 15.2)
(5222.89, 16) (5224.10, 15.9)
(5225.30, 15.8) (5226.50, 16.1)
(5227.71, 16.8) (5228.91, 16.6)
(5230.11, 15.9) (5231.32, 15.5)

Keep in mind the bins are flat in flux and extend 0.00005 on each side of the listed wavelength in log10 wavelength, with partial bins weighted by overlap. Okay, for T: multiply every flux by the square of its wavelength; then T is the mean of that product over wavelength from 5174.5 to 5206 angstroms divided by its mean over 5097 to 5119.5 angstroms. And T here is 1.20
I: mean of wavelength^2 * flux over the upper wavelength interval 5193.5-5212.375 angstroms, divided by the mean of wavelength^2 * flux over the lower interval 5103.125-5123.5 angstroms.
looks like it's 1.2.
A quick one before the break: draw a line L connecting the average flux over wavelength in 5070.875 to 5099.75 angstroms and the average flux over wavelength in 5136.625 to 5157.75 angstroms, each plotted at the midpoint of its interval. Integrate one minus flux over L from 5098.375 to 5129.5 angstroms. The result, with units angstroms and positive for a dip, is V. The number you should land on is 0.5 angstroms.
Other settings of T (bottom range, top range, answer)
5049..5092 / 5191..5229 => 1.19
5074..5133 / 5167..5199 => 1.16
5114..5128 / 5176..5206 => 1.19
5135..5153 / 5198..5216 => 1.17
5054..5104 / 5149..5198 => 1.12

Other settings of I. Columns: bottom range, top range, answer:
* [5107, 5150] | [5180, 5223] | 1.19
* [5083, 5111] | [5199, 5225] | 1.18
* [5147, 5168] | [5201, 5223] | 1.12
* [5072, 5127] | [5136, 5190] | 1.08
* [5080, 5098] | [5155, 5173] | 1.07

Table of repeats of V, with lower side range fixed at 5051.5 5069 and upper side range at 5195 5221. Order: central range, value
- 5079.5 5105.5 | 0.7 angstroms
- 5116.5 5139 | 1.7 angstroms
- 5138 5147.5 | 0.7 angstroms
